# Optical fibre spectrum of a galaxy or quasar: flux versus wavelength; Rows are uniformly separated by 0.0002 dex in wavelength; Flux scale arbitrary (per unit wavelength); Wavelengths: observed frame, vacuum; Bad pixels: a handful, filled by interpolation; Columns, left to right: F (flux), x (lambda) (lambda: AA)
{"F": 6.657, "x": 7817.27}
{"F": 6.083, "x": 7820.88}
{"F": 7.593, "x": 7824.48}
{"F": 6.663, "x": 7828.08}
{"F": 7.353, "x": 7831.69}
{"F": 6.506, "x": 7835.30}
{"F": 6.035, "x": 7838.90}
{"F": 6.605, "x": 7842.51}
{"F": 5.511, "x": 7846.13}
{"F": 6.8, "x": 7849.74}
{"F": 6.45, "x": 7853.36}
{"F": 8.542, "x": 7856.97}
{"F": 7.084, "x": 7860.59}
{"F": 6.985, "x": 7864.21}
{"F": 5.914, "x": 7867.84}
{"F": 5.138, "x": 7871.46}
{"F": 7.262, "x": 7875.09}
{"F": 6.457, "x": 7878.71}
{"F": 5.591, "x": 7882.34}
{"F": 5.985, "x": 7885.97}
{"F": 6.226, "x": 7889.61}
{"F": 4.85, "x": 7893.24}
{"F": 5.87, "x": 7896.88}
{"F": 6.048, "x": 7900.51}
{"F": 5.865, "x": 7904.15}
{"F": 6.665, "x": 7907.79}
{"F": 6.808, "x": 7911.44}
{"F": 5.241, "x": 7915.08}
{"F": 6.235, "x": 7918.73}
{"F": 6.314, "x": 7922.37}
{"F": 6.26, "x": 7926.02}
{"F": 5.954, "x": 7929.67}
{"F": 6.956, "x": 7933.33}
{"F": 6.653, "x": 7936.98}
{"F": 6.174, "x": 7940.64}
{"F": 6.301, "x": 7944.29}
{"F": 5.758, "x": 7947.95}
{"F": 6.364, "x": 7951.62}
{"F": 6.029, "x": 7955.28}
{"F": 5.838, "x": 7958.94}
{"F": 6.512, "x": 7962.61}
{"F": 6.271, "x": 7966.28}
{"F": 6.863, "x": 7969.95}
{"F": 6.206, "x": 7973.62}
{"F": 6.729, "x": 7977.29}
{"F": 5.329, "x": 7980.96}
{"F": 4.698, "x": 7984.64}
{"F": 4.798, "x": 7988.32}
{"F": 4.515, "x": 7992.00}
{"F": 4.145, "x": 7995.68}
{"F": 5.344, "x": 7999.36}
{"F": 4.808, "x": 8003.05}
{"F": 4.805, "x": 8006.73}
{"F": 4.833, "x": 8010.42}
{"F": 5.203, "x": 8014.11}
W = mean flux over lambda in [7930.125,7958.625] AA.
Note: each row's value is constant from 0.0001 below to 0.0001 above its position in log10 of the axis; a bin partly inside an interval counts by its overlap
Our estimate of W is 6.28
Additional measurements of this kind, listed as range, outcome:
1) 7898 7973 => 6.25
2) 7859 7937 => 6.19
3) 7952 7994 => 5.81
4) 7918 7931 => 6.2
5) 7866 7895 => 5.93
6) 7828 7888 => 6.52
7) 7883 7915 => 5.98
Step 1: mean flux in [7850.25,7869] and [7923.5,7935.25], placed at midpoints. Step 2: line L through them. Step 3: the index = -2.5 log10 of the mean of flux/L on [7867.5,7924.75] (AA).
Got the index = 0.11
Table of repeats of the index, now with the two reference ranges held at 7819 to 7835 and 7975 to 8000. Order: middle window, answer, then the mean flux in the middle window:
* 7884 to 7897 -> 0.084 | 5.71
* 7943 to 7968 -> -0.132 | 6.15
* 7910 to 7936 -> -0.082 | 6.26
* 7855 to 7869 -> -0.109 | 7.18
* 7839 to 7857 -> 0.017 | 6.54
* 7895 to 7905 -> 0.024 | 5.93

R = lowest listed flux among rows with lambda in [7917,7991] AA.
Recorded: 4.698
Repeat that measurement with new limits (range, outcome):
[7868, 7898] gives 4.85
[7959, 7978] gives 6.206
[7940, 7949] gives 5.758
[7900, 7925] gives 5.241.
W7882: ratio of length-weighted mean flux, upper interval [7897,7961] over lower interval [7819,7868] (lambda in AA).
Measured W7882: 0.92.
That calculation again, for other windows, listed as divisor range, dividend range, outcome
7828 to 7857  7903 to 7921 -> 0.93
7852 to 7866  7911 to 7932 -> 0.84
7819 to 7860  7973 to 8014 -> 0.75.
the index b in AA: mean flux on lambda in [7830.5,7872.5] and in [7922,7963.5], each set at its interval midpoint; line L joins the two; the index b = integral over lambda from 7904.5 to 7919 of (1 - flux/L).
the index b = 0.4 AA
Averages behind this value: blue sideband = 6.59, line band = 6.2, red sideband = 6.25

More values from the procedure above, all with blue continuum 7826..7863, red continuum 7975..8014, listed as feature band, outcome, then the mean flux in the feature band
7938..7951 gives -1.24 AA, 6.14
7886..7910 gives 0.79 AA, 5.94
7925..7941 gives -1.93 AA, 6.42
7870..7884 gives 0.54 AA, 6.14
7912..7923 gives -0.13 AA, 5.99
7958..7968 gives -1.58 AA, 6.24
